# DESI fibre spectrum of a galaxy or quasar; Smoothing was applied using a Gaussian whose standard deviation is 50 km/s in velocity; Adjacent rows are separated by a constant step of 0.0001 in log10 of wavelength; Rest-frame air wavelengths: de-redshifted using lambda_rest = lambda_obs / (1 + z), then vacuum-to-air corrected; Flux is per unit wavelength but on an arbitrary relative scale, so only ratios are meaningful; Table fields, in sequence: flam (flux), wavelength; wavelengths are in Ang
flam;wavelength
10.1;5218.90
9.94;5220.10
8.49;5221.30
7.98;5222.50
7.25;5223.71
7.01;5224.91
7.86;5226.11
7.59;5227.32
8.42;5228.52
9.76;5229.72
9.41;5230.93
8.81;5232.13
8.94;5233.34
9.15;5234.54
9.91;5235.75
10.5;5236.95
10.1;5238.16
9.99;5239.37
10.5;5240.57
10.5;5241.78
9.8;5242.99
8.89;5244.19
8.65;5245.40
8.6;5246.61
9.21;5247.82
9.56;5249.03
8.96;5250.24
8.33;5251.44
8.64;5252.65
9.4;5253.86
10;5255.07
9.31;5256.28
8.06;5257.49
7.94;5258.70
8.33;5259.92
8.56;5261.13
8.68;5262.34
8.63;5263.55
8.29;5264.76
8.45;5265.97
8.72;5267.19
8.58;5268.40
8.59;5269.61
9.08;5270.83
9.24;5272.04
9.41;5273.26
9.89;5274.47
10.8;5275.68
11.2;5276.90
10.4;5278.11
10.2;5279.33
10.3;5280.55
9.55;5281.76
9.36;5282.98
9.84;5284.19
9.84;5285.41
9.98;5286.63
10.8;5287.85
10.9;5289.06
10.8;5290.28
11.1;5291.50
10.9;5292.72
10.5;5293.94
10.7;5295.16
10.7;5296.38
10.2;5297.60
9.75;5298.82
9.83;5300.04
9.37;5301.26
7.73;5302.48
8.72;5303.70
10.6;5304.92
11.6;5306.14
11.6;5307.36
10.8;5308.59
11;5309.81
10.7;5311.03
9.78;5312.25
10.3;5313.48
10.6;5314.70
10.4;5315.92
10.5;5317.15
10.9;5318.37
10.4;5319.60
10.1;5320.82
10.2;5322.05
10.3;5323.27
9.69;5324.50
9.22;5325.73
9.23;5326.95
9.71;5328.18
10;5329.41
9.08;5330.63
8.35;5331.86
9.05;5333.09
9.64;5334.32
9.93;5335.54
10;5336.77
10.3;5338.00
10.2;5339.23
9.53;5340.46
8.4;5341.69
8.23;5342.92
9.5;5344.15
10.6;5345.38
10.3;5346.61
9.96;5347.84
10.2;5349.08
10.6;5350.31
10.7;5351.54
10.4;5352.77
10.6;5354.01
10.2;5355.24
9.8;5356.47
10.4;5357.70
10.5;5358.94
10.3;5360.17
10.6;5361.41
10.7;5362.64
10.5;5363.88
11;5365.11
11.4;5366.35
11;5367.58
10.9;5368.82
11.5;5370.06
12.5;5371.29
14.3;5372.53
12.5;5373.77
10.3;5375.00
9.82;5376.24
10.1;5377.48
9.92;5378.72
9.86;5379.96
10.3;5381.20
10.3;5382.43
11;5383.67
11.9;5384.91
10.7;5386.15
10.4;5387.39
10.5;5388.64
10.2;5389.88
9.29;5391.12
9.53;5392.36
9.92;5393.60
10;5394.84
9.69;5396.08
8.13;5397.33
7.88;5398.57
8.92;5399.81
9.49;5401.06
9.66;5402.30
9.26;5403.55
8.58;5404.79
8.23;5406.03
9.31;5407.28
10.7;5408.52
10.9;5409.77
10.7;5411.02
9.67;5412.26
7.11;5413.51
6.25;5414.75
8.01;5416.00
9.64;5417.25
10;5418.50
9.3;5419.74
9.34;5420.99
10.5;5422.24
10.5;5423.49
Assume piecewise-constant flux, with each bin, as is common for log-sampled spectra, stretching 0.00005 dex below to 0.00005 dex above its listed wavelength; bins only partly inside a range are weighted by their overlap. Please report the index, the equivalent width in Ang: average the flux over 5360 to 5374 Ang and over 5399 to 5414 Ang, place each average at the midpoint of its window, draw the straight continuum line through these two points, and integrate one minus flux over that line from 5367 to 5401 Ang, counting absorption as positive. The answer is 0.53 Ang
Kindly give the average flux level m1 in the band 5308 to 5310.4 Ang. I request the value 10.9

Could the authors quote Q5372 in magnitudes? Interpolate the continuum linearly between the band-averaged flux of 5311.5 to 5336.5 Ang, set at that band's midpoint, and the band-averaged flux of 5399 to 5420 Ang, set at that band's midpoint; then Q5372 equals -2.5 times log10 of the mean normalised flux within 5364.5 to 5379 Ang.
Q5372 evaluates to -0.19 mag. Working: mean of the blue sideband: 9.88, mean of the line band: 11.3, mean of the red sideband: 9.15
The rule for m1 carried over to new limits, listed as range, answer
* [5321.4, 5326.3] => 9.85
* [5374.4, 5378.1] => 10.1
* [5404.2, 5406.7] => 8.42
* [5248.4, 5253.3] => 8.89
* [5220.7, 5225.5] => 7.68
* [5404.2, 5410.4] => 9.54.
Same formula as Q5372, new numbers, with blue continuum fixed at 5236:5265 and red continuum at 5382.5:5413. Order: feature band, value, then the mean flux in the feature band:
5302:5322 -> -0.10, 10.4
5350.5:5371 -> -0.11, 10.7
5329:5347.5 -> 0.00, 9.55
